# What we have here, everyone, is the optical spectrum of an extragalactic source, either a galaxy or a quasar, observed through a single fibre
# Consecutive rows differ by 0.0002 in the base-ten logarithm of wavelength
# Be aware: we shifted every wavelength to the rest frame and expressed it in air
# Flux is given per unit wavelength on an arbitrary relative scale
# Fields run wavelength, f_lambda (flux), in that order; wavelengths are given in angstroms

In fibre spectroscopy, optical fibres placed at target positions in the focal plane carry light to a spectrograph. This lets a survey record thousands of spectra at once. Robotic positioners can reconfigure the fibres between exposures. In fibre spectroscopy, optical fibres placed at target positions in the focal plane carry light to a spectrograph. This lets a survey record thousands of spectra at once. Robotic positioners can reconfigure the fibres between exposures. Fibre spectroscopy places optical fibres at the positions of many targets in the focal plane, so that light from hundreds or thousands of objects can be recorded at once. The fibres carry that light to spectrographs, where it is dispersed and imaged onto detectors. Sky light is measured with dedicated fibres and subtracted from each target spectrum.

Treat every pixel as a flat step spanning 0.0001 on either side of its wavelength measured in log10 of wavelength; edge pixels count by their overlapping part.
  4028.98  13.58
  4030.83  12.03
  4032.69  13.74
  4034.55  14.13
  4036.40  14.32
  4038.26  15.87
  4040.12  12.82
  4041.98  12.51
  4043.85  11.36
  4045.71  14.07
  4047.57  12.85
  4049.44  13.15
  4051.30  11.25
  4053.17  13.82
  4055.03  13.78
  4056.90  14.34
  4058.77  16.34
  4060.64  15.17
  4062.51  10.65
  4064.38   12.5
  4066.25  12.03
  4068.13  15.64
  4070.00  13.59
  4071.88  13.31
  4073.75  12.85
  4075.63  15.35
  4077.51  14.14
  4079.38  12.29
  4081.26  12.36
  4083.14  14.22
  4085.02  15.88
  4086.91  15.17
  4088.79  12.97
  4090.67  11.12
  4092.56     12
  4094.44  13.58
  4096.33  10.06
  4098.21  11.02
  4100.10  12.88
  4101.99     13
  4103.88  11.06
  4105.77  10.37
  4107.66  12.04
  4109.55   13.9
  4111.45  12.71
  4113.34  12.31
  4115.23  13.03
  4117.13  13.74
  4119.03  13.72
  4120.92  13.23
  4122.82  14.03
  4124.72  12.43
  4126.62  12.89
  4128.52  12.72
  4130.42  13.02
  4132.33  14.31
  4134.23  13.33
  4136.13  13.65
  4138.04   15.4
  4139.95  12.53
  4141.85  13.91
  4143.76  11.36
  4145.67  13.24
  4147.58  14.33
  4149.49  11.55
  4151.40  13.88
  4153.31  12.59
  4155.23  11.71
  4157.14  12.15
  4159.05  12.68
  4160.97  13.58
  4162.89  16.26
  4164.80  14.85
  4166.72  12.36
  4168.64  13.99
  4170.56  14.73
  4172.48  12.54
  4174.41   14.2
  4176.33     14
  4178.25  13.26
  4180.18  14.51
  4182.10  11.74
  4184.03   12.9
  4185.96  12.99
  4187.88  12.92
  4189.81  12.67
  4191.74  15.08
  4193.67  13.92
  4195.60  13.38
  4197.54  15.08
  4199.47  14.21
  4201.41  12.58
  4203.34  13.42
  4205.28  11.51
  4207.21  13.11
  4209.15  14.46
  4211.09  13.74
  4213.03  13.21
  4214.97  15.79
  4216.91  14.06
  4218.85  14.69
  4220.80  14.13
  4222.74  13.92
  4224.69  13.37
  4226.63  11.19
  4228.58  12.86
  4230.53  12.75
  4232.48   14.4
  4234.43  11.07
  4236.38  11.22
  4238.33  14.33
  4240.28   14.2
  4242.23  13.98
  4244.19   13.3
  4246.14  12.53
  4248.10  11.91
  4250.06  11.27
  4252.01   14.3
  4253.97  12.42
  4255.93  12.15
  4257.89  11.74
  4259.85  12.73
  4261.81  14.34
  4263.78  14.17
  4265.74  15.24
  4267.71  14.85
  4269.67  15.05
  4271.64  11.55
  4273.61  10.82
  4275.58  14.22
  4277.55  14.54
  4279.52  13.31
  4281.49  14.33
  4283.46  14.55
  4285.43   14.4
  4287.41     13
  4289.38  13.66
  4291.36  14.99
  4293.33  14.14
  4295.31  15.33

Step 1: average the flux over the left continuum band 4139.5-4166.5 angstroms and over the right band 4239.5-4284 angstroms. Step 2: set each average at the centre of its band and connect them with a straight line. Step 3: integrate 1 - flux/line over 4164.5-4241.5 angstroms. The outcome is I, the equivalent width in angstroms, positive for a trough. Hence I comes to -1.23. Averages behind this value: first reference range 13.2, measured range 13.5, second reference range 13.4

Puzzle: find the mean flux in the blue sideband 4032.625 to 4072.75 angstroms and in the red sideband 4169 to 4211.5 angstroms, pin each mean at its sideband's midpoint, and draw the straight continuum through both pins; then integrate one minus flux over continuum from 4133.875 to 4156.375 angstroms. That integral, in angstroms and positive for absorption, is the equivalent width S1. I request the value 0.66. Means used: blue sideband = 13.5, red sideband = 13.5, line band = 13.1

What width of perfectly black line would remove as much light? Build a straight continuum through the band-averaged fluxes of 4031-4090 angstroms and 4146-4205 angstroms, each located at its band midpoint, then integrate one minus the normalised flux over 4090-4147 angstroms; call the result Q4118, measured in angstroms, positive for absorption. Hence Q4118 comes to 3.1 angstroms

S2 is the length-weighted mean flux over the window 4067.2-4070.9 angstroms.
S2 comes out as 14.6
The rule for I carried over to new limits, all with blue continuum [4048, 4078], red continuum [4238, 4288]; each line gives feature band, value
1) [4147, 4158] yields 0.7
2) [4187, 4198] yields -0.3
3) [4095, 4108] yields 2.0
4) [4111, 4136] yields 0.6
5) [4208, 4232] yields -0.4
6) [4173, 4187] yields 0.2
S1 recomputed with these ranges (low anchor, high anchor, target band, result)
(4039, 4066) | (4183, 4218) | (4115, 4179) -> 0.3 angstroms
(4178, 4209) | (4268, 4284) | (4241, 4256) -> 0.8 angstroms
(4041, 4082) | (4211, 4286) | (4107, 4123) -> 0.2 angstroms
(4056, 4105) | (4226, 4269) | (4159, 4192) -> -1.2 angstroms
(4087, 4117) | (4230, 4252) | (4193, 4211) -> -1.1 angstroms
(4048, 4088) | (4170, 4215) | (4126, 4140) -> 0.0 angstroms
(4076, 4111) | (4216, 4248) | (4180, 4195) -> -0.3 angstroms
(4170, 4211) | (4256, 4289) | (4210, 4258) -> 1.4 angstroms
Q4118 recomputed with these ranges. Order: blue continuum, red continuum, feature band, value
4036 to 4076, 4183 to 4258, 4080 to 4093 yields 0.0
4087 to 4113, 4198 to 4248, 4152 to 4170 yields -0.9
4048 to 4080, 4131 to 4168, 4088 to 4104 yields 1.7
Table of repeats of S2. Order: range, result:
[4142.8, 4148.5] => 13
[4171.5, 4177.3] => 13.6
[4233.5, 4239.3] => 12.2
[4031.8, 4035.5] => 14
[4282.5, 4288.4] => 14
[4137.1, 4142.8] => 14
